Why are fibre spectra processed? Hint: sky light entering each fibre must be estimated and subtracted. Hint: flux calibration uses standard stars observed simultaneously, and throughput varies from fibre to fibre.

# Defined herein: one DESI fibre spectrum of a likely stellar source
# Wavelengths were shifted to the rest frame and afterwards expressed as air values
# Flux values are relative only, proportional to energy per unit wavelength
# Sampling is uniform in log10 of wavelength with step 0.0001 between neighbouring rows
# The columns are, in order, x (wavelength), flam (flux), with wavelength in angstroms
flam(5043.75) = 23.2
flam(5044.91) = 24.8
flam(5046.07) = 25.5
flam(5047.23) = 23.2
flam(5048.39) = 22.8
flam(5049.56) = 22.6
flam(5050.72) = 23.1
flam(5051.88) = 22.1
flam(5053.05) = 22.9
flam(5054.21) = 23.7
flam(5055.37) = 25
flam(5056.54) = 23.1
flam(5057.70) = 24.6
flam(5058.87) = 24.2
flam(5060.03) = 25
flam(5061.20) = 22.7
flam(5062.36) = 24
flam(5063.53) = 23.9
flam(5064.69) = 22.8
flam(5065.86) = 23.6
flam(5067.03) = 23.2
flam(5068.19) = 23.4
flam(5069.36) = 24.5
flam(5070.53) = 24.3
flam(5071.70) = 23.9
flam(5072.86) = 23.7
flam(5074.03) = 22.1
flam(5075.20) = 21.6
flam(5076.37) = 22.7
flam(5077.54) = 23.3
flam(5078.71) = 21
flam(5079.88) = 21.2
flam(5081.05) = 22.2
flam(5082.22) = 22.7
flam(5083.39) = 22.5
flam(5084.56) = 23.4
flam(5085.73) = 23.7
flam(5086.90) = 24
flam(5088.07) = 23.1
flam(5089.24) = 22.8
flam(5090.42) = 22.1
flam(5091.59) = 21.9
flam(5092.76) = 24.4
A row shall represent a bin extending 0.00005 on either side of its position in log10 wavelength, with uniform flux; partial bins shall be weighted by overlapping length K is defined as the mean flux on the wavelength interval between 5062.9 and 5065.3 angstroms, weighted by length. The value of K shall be 23.3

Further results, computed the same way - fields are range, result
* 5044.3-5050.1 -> 23.8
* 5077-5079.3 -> 22.1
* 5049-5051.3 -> 22.9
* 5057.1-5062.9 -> 24.1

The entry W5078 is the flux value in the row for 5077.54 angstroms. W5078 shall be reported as 23.3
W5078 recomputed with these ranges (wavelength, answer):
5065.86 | 23.6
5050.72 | 23.1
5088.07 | 23.1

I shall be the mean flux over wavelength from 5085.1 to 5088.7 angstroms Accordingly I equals 23.6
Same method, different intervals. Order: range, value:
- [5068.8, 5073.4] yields 24.1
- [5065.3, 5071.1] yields 23.8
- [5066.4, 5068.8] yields 23.3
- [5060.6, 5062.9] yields 23.4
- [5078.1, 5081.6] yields 21.5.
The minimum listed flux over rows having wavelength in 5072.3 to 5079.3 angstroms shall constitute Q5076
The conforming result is 21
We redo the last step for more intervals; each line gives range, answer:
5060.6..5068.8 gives 22.7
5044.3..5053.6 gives 22.1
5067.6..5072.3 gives 23.4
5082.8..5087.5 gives 22.5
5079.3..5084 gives 21.2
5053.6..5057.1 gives 23.1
